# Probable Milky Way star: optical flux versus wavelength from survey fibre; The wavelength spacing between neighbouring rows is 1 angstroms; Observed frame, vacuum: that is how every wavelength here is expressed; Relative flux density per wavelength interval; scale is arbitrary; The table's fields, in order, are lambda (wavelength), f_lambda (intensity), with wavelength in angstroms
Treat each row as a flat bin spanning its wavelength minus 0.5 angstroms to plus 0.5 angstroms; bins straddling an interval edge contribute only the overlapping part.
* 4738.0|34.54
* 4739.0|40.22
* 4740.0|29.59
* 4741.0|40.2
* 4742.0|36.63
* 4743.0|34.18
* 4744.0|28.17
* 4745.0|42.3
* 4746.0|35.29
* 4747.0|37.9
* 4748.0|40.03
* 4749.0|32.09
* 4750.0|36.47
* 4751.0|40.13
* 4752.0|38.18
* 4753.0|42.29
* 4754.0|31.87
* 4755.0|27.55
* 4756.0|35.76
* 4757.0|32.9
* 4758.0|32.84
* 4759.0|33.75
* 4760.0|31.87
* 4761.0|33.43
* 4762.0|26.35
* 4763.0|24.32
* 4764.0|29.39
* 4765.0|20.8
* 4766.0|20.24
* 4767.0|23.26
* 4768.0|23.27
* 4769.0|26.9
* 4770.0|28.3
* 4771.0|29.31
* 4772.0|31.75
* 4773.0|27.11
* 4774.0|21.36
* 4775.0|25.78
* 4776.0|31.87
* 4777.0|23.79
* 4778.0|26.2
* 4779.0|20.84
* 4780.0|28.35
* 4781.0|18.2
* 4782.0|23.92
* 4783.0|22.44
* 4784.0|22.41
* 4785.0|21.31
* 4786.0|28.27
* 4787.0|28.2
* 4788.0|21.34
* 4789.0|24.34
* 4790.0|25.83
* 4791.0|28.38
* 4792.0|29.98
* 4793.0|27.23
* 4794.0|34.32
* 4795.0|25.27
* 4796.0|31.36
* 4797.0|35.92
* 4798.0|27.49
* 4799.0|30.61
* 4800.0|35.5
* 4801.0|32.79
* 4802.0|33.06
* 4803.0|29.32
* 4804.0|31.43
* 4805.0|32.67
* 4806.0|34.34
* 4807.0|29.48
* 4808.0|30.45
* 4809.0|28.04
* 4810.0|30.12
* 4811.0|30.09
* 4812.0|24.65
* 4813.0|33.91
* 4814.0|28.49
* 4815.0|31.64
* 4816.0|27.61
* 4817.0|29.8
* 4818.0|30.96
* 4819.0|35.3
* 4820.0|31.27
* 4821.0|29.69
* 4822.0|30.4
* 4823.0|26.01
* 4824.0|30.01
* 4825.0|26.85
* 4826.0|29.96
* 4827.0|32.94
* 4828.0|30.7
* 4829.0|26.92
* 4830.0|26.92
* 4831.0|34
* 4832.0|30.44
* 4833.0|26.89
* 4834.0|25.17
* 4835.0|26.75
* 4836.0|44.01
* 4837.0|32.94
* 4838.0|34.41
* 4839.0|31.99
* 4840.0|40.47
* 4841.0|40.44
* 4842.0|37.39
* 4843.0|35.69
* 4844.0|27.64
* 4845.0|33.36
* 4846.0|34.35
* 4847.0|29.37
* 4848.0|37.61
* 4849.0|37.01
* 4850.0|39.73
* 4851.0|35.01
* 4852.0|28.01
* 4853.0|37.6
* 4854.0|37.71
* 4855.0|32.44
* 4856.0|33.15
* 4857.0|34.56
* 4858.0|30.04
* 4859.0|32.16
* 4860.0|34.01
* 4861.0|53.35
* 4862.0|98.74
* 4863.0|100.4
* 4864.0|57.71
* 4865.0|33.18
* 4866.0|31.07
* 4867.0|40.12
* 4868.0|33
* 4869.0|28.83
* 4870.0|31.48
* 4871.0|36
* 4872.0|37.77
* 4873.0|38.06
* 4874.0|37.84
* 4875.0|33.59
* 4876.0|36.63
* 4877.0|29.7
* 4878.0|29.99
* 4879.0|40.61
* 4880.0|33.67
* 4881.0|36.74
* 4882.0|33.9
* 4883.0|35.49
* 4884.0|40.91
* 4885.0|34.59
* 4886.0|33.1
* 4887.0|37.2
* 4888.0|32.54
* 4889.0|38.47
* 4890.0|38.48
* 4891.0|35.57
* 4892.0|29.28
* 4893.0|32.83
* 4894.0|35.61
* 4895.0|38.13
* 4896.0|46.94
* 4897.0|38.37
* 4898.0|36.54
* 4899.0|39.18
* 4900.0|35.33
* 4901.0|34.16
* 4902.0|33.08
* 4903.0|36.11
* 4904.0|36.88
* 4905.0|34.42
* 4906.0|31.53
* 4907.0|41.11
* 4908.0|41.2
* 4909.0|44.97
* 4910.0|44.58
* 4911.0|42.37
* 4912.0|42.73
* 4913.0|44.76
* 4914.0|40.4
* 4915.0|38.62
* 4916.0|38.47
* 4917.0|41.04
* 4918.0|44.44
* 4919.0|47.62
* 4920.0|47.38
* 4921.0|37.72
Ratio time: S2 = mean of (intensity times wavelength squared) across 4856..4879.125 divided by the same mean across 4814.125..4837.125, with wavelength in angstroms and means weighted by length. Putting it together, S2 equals 1.4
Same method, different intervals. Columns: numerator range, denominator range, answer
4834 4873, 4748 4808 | 1.38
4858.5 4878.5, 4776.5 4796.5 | 1.72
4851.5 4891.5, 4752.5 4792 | 1.50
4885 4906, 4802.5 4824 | 1.23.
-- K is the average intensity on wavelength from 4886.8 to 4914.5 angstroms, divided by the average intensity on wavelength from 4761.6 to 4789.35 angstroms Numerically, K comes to 1.52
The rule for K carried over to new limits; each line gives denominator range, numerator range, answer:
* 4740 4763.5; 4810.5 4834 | 0.86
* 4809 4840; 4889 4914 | 1.25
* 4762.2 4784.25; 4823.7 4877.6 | 1.46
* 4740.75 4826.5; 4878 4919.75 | 1.28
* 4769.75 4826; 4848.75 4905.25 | 1.34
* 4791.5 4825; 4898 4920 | 1.30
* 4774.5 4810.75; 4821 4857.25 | 1.16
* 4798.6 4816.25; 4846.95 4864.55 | 1.43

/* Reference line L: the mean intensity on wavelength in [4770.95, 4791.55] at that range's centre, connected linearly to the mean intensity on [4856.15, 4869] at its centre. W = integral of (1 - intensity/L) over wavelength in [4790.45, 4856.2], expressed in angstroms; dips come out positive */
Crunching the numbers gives 7.8 angstroms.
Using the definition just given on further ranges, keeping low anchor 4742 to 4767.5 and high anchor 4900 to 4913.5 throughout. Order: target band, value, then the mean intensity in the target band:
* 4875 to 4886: 0.81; 35.1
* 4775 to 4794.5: 4.71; 25.6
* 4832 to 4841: 0.72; 33.1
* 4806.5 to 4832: 3.90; 29.9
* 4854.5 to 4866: -3.51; 48.3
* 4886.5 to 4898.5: 0.52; 36.7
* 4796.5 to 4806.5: 0.63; 32.3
